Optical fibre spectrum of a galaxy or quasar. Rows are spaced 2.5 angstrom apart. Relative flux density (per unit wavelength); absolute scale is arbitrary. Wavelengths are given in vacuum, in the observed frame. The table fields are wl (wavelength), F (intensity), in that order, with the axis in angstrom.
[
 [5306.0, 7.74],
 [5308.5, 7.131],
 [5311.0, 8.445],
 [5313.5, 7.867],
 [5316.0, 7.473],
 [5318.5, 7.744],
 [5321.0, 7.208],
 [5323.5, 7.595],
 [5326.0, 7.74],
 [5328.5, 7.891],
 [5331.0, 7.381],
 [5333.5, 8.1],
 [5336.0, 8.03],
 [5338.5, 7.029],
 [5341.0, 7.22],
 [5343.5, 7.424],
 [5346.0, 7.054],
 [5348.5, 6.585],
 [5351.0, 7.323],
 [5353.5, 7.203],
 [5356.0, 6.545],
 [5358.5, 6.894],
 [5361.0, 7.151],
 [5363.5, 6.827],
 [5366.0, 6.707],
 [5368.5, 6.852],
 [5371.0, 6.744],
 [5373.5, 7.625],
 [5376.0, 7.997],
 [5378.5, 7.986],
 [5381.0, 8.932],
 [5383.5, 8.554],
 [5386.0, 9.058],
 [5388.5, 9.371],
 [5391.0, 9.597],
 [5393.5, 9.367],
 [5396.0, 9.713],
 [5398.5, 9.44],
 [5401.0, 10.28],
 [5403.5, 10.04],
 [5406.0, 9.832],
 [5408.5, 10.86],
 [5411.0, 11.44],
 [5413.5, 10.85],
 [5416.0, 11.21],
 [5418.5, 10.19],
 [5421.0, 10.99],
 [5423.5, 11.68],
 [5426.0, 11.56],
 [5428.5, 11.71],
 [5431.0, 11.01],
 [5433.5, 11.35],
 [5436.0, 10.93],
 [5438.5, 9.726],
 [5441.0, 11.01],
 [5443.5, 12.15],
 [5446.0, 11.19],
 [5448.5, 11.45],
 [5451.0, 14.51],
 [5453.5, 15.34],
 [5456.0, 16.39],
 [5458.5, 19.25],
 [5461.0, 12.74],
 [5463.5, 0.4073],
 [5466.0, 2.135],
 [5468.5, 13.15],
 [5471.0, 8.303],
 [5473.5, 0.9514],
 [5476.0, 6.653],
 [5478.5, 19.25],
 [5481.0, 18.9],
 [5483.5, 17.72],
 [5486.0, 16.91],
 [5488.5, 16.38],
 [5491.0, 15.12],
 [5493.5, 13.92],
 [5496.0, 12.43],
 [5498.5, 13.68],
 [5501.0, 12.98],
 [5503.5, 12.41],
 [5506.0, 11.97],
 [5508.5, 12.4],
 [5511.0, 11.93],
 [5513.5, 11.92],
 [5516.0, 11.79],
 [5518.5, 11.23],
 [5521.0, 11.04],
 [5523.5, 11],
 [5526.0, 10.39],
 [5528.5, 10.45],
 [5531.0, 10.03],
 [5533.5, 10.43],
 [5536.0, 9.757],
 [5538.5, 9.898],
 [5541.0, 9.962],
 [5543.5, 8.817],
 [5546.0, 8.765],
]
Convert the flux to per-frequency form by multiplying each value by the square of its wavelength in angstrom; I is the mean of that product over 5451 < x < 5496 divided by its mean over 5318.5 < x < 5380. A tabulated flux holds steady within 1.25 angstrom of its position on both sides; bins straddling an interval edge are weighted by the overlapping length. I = 1.81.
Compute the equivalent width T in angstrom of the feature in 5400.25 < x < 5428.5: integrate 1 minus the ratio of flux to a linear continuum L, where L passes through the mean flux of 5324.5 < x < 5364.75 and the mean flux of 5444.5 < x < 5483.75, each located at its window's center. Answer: -3.0 angstrom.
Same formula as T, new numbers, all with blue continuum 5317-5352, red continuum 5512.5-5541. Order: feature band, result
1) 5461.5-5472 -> 3.5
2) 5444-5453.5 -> -3.4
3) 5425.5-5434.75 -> -2.4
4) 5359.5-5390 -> 1.2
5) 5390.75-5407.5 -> -2.4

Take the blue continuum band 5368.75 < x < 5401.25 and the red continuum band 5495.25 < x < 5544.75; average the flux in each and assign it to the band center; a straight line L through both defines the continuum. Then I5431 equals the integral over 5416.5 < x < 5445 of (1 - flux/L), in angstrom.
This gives -4.7 angstrom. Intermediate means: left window 8.71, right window 11.2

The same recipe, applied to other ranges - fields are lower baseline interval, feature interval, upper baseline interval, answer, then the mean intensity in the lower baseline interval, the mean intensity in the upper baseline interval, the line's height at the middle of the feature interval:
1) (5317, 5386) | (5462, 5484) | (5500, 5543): 1.4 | 7.45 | 11.1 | 10.1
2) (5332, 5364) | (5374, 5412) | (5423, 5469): -1.2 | 7.19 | 11.4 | 9.14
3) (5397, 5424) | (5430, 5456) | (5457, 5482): -4.4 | 10.6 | 10.1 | 10.3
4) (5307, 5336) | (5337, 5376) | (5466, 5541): 6.7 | 7.7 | 12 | 8.52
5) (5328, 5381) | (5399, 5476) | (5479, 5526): 0.0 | 7.3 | 13.5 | 10.8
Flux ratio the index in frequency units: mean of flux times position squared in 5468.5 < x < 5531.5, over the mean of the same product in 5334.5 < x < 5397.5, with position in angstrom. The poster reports 1.68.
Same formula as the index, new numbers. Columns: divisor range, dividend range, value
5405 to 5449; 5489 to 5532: 1.13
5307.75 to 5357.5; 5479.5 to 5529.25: 1.90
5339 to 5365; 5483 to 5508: 2.13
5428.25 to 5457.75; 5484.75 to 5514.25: 1.12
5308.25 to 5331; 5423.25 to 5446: 1.52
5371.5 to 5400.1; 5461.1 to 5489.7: 1.29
